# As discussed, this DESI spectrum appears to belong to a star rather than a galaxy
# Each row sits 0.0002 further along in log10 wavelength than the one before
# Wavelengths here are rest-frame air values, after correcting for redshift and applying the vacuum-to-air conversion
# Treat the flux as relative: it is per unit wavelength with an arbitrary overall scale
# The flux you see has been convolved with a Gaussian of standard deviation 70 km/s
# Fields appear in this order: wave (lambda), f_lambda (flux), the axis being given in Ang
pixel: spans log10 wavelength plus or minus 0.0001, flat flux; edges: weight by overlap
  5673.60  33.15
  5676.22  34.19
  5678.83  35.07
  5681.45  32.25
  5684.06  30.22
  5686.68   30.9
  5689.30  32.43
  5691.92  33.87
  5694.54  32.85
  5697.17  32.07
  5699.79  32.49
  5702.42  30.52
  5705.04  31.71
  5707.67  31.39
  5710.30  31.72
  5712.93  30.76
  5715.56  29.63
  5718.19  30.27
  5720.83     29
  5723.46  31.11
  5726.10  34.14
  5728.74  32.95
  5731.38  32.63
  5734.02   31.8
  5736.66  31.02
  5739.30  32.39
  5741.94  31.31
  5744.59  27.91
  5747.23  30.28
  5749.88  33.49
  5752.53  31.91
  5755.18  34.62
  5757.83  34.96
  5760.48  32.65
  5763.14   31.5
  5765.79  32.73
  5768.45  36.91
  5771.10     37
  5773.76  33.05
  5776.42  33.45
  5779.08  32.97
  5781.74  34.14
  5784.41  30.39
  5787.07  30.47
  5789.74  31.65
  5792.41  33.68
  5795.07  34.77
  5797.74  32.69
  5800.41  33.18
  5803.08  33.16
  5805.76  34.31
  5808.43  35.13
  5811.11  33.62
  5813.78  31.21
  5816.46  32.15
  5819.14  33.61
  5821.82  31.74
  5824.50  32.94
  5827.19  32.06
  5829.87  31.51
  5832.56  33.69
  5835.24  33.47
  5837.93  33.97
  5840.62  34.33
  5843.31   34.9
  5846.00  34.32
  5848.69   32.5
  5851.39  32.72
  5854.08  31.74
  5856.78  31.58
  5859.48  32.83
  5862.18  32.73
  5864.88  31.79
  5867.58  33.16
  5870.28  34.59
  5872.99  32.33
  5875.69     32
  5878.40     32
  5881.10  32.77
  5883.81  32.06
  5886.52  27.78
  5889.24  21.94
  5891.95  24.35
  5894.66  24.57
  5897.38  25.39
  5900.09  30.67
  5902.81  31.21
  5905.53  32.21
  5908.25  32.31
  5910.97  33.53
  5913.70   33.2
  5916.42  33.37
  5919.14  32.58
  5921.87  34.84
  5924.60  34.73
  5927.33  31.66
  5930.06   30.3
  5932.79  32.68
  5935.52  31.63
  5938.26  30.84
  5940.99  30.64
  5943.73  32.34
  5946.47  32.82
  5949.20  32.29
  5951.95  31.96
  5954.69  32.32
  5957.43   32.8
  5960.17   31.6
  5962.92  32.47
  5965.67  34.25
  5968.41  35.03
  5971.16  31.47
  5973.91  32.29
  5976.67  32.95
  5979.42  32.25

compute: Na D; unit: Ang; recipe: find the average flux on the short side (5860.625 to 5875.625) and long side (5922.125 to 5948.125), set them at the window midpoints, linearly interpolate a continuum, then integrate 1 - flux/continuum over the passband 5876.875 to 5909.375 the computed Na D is 3.63 Ang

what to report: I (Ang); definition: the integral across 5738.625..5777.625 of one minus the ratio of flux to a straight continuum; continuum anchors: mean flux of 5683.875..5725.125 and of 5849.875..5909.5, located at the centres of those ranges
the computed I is -2.3 Ang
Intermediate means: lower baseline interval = 31.4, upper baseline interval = 30.6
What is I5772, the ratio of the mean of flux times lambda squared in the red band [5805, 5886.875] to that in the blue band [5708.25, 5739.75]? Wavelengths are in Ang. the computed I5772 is 1.09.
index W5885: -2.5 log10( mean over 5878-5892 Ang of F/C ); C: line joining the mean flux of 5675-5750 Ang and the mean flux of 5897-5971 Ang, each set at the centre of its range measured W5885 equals 0.13 mag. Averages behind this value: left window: 31.7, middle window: 28.6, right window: 32.3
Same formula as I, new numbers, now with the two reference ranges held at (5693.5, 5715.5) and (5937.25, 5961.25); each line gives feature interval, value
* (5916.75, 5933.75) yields -0.47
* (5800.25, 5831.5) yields -1.11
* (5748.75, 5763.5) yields -0.77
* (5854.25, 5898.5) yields 2.33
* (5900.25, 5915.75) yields -0.23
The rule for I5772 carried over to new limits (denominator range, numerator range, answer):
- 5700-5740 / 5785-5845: 1.09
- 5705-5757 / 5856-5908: 1.01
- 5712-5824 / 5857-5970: 1.02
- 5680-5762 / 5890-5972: 1.07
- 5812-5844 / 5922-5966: 1.02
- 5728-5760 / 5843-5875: 1.06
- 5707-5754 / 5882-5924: 1.02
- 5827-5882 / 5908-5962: 1.01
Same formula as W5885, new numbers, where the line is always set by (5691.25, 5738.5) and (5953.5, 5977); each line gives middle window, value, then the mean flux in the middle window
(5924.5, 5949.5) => 0.03 mag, 31.8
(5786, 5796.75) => -0.02 mag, 32.7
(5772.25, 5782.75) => -0.05 mag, 33.4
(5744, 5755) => 0.01 mag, 31.5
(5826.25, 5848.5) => -0.04 mag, 33.5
